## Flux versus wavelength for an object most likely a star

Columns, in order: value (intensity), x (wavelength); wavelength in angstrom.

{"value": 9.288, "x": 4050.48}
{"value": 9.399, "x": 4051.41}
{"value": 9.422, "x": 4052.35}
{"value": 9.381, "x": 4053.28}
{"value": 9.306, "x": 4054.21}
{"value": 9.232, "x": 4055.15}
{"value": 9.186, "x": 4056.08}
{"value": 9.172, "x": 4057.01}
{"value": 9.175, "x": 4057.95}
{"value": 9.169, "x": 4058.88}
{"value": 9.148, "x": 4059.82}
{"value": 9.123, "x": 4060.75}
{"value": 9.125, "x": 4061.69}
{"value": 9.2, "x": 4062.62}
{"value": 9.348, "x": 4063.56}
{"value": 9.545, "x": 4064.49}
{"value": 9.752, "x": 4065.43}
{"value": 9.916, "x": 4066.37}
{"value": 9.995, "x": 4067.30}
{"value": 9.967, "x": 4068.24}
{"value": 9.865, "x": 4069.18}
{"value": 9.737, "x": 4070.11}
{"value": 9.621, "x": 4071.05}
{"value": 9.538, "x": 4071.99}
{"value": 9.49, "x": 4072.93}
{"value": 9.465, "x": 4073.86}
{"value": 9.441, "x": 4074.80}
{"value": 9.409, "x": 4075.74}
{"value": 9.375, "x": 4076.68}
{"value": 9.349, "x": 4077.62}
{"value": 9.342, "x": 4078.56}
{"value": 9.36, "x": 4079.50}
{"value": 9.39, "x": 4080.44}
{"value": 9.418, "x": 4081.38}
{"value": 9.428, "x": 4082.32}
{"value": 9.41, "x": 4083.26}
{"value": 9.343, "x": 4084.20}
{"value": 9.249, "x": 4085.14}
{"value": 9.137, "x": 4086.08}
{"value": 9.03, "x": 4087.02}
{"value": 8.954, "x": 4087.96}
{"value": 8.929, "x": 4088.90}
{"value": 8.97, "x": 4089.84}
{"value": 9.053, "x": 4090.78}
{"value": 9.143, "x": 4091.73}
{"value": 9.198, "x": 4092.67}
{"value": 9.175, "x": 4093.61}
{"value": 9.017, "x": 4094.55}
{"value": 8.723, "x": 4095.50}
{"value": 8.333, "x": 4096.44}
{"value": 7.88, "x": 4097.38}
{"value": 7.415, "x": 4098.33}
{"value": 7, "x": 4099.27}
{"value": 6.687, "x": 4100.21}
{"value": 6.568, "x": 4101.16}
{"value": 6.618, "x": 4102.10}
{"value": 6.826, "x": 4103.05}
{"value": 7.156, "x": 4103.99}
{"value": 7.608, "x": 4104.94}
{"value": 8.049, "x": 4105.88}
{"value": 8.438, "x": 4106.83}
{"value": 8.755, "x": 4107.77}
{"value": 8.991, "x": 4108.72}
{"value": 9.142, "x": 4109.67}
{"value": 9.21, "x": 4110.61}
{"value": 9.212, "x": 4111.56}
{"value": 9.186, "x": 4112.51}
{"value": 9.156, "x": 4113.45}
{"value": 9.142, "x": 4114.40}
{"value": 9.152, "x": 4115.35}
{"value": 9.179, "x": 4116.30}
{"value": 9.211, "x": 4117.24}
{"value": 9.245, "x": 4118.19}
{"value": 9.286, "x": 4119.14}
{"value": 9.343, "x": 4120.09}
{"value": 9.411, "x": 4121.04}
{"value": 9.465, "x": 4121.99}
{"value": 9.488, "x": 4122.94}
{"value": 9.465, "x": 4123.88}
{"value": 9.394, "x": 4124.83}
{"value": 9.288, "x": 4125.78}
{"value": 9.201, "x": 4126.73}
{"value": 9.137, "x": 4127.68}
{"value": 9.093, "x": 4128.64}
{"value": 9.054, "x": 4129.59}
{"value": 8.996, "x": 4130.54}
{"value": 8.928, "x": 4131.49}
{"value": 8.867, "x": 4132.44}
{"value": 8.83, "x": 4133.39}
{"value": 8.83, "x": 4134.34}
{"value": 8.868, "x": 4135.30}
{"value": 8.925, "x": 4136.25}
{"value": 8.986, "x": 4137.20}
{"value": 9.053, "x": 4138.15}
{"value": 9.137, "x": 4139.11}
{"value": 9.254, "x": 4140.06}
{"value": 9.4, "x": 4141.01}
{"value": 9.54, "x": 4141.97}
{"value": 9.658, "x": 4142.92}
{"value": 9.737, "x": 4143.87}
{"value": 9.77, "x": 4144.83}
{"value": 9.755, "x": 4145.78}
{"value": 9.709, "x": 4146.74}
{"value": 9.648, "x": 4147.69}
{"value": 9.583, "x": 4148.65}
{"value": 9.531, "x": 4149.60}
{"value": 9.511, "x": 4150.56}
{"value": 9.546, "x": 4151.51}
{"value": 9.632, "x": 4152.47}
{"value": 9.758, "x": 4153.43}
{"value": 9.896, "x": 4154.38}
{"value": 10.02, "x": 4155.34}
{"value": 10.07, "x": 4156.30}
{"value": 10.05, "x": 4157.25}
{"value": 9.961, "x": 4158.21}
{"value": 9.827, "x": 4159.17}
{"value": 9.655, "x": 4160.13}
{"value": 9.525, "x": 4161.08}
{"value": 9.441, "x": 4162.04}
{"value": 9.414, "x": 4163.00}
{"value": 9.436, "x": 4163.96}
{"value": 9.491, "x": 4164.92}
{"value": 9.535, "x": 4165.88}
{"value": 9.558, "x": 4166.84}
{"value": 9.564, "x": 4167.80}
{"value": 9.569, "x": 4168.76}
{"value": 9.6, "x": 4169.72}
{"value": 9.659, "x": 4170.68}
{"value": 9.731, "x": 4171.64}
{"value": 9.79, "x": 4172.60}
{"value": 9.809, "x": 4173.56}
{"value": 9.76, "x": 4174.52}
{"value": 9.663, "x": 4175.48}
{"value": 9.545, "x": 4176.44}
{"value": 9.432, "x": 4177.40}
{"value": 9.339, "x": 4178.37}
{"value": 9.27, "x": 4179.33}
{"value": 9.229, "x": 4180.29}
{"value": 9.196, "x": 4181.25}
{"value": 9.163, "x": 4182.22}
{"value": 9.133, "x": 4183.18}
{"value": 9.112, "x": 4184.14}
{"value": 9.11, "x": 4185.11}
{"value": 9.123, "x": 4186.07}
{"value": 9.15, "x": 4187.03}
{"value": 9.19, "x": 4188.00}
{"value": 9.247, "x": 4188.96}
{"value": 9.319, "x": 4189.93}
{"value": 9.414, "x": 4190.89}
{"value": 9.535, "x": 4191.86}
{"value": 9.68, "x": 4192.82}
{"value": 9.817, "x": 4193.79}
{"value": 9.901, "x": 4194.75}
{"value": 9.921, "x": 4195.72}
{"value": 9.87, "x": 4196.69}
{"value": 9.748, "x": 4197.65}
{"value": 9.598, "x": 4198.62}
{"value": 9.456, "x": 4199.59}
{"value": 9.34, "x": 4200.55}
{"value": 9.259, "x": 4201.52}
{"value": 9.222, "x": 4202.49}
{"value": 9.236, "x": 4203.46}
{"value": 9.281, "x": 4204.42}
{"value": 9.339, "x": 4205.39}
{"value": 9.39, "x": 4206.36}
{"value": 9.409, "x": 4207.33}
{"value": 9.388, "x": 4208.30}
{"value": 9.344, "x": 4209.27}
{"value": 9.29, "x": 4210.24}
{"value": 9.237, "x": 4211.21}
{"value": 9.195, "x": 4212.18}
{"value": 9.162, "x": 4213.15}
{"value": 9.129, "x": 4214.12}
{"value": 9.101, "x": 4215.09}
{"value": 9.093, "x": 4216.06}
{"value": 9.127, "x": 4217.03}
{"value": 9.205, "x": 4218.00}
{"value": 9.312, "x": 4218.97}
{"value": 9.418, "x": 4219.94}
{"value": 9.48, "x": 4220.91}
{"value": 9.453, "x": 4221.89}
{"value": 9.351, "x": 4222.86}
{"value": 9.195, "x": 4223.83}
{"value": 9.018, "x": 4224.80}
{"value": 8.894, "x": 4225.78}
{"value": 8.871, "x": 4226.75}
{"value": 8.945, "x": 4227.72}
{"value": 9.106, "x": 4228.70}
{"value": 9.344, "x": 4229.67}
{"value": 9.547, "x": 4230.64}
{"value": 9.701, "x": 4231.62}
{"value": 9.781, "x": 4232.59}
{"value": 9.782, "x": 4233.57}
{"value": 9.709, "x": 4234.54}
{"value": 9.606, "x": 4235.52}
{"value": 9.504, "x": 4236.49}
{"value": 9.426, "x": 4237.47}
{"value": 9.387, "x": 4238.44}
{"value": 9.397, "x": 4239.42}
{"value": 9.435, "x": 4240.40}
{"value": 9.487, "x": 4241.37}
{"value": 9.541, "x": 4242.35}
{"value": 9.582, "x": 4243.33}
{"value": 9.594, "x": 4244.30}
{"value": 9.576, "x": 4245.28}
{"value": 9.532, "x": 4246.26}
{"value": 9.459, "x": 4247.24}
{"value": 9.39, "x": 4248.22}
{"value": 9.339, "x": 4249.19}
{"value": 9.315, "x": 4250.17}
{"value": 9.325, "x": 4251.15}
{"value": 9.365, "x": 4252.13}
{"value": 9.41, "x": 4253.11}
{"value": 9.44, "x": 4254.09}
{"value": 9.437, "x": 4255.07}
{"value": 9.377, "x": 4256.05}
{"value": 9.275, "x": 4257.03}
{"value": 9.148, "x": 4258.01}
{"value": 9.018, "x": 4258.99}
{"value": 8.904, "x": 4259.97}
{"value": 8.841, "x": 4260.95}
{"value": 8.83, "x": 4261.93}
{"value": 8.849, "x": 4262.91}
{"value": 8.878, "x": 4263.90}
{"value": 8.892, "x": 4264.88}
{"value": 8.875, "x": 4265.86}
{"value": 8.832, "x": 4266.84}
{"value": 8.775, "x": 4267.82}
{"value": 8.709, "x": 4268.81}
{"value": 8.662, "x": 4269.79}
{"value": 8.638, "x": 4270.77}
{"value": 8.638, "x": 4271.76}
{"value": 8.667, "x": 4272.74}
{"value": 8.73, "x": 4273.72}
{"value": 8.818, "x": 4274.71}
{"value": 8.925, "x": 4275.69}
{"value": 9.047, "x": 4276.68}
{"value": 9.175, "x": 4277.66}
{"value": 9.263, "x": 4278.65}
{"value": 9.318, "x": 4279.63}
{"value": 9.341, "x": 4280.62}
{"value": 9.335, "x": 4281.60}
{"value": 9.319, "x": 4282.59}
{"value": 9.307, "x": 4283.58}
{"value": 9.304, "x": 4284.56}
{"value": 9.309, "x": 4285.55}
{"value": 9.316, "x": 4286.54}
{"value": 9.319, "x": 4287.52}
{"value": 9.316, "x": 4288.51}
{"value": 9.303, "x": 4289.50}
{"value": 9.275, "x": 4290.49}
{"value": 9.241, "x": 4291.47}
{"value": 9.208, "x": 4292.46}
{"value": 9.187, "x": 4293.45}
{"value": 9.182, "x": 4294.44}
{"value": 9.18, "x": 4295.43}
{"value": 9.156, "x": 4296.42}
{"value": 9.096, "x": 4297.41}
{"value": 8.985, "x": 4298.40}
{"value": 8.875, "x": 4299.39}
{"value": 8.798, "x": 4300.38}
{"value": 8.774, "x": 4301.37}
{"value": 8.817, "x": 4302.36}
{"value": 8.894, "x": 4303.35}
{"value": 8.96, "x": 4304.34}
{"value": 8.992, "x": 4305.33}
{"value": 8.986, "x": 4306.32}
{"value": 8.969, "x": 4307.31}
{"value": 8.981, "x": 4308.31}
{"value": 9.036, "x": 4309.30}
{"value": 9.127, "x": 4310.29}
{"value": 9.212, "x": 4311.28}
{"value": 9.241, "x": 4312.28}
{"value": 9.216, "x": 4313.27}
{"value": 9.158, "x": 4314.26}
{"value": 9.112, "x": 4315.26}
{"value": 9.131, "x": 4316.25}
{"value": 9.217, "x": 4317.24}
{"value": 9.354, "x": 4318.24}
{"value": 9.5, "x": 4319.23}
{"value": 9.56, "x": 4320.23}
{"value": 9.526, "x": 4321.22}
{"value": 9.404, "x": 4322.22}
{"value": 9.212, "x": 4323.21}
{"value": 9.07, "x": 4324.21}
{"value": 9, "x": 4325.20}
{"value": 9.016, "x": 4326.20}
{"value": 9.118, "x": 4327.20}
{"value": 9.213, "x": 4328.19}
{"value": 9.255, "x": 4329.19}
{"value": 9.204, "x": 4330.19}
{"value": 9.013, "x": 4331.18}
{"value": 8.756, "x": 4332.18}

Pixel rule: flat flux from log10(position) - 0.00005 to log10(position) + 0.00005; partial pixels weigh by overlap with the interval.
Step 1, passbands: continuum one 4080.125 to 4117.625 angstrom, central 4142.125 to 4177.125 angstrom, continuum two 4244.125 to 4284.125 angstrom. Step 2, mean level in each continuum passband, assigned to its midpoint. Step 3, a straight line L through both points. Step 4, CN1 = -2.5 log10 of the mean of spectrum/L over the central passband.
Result -0.104 mag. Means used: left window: 8.61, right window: 9.11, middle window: 9.68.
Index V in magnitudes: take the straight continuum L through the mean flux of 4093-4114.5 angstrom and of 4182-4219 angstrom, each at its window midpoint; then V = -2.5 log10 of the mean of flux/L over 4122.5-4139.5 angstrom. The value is -0.07 mag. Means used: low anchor 8.18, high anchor 9.35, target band 9.08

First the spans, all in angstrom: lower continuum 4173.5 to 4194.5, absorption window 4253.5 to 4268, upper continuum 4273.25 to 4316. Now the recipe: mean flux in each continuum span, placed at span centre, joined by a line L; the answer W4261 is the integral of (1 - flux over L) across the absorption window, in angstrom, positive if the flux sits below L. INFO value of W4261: 0.3 angstrom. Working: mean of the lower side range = 9.37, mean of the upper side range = 9.12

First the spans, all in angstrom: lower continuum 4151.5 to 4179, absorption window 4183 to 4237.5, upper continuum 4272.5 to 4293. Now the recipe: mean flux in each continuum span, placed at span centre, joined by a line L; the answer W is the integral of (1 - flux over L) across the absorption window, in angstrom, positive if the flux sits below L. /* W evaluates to 0.7 angstrom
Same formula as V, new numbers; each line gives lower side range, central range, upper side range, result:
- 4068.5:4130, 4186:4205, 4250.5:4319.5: -0.06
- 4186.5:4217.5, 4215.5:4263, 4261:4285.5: -0.02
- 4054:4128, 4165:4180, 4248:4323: -0.06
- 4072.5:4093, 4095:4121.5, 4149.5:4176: 0.12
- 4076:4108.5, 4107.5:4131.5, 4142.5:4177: -0.02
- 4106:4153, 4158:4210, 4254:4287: -0.04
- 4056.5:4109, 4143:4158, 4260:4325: -0.09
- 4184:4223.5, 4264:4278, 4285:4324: 0.05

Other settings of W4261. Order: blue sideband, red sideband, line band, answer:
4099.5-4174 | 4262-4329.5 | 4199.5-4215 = -0.2 angstrom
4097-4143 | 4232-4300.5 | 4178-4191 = -0.4 angstrom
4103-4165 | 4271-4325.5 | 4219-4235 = -0.3 angstrom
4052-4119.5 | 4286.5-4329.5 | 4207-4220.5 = -0.3 angstrom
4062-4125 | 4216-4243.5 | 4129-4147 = -0.2 angstrom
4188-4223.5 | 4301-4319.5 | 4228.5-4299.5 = 0.0 angstrom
